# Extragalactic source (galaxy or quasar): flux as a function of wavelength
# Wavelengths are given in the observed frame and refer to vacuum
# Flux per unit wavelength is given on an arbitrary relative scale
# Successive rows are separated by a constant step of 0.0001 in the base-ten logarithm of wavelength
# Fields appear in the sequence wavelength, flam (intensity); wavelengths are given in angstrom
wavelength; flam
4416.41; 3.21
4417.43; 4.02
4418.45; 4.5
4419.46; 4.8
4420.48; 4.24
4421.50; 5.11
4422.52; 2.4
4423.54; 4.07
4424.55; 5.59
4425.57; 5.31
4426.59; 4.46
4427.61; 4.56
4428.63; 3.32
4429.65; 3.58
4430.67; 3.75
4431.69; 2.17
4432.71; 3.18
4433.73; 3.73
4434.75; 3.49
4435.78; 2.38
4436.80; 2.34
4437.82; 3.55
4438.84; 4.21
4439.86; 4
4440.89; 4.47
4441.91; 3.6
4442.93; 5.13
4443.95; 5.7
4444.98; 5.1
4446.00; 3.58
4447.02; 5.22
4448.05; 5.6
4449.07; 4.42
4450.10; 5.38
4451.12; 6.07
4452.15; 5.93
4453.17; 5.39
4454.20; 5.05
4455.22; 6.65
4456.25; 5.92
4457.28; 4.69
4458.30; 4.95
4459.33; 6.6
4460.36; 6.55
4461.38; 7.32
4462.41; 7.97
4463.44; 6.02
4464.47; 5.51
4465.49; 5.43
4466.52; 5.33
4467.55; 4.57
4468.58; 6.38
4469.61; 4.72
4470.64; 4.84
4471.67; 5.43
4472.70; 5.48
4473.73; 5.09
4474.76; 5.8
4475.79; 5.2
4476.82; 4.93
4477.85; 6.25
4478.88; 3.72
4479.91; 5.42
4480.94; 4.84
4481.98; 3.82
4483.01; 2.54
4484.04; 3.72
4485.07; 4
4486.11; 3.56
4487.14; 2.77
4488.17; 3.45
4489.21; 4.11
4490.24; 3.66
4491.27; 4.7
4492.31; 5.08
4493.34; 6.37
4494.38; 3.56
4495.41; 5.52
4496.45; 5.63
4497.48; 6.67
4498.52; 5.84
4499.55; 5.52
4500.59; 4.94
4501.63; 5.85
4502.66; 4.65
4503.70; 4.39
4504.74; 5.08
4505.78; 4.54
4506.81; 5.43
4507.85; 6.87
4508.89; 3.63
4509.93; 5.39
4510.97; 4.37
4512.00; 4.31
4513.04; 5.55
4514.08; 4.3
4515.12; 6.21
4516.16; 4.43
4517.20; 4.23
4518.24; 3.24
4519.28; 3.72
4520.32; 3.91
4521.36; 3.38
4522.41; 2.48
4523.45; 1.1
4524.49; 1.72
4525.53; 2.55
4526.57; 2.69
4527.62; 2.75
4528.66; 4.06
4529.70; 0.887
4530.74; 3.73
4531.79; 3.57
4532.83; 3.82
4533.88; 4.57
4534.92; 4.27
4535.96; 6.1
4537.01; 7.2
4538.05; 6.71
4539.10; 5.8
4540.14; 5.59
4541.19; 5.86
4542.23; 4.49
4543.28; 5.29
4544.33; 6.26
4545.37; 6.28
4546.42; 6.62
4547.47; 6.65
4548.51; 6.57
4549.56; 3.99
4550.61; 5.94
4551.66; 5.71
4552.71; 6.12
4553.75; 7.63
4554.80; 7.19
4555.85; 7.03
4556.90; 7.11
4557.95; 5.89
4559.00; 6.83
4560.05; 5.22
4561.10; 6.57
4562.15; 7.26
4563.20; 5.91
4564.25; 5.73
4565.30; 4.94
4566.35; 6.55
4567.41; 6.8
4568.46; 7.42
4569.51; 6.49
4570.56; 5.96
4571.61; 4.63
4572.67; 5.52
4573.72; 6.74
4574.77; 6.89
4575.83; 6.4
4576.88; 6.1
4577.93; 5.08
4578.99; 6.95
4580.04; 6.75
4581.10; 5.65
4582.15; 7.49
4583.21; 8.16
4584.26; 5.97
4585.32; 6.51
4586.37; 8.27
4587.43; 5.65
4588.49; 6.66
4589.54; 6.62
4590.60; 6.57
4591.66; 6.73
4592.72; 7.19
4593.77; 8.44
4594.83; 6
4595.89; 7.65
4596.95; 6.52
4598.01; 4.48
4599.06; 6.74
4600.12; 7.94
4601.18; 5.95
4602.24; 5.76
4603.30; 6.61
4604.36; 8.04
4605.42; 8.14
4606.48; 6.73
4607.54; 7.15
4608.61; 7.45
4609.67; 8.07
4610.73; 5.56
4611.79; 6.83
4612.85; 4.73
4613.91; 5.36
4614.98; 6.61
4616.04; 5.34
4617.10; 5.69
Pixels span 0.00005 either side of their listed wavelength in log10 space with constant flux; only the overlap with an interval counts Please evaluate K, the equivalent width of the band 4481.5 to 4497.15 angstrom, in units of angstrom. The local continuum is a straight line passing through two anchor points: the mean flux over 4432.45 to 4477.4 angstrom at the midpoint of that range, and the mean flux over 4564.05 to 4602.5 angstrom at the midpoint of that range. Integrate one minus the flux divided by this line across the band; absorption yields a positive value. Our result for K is 3.6 angstrom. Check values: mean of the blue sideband 5.08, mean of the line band 4.2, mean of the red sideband 6.5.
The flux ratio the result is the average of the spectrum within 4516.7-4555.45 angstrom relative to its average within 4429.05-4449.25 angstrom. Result 1.2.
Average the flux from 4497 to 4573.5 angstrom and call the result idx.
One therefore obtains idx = 5.17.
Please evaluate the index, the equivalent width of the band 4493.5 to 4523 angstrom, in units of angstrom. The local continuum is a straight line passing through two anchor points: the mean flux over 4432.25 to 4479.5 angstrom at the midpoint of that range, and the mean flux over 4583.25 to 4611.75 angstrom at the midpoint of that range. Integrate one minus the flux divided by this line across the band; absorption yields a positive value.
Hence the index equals 4.79 angstrom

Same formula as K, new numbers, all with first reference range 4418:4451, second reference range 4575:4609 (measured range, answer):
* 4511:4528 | 6.07 angstrom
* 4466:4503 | 1.17 angstrom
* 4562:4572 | 0.31 angstrom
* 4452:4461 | -2.43 angstrom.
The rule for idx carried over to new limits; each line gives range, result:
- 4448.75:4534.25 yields 4.7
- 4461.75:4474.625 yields 5.59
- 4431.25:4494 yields 4.81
